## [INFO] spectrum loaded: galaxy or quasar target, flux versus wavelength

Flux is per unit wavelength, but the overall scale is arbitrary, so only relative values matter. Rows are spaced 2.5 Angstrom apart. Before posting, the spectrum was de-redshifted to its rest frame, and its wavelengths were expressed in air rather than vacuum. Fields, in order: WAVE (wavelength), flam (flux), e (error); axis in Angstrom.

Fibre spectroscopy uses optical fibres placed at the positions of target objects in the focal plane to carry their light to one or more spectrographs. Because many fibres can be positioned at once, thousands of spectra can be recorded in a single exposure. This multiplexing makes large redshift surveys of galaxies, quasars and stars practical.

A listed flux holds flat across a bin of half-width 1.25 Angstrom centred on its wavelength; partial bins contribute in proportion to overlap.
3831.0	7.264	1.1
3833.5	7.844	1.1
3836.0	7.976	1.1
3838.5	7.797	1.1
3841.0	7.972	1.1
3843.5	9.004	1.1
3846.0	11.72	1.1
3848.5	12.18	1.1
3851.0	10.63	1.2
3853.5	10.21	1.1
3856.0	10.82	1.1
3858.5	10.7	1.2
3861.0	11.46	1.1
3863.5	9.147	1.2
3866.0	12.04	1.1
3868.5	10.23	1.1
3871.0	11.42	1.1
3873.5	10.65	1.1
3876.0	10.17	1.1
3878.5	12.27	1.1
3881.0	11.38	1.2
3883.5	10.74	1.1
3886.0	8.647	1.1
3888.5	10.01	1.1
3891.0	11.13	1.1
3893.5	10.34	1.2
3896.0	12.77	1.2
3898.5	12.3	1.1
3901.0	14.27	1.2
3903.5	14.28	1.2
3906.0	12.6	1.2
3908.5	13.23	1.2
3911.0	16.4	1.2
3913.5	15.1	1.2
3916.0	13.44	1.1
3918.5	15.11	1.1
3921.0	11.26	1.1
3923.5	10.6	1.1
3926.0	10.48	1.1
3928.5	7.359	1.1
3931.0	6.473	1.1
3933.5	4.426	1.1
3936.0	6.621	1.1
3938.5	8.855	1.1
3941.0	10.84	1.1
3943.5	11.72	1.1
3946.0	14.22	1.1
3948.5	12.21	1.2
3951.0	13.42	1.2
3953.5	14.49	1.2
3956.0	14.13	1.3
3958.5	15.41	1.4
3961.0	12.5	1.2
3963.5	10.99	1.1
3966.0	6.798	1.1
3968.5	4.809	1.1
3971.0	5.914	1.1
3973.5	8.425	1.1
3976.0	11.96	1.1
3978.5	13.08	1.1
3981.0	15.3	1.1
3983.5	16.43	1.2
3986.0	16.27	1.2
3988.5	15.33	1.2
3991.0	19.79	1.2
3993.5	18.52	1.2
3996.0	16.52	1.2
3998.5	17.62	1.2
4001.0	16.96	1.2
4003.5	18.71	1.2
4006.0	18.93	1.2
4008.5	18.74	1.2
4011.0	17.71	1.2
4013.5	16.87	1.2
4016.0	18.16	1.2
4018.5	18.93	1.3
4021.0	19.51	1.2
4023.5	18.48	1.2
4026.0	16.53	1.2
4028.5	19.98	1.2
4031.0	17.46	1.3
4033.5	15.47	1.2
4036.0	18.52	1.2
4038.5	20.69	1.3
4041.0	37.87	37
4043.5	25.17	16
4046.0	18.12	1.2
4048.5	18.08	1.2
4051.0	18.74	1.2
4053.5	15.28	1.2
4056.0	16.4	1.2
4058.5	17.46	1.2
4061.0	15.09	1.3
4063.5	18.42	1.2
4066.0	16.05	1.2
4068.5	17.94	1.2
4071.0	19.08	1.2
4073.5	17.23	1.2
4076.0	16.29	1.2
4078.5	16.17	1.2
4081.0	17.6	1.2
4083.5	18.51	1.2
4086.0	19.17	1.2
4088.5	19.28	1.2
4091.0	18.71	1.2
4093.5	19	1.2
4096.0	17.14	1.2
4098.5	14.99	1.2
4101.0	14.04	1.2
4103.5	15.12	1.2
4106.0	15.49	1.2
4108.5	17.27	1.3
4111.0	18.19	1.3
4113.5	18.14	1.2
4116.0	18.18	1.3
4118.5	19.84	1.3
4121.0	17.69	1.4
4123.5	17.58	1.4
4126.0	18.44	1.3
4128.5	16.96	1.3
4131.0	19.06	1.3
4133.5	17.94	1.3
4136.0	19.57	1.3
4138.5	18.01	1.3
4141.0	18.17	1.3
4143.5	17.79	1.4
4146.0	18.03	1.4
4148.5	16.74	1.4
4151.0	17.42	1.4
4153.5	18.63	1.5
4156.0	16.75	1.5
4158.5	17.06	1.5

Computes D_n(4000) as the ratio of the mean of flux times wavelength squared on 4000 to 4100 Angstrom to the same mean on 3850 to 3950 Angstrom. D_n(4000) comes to 1.8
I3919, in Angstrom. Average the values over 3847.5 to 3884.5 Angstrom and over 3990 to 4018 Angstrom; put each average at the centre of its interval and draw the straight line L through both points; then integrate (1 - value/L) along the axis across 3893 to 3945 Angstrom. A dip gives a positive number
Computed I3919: 8.2 Angstrom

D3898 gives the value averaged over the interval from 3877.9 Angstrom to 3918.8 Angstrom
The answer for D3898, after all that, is 12.5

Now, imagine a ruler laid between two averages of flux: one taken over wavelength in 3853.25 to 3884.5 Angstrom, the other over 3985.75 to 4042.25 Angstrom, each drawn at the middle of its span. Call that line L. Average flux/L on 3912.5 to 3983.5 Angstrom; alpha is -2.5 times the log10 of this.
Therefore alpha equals 0.35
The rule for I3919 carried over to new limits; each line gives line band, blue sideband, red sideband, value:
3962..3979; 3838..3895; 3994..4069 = 7.6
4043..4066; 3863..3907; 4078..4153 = -2.5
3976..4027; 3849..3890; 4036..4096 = -3.3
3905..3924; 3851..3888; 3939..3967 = -3.3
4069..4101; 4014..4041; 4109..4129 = 1.6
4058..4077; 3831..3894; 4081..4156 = -1.1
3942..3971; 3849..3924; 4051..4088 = 4.7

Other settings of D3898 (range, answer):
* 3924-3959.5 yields 10.7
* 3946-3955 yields 13.5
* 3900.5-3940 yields 11.2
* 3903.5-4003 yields 12.5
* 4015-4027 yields 18.4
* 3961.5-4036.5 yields 15.6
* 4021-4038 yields 18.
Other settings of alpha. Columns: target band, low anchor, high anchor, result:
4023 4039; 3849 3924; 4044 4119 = -0.13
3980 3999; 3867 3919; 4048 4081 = -0.14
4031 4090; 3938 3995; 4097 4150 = -0.21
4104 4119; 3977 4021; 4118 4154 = 0.02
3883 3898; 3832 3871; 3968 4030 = 0.09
